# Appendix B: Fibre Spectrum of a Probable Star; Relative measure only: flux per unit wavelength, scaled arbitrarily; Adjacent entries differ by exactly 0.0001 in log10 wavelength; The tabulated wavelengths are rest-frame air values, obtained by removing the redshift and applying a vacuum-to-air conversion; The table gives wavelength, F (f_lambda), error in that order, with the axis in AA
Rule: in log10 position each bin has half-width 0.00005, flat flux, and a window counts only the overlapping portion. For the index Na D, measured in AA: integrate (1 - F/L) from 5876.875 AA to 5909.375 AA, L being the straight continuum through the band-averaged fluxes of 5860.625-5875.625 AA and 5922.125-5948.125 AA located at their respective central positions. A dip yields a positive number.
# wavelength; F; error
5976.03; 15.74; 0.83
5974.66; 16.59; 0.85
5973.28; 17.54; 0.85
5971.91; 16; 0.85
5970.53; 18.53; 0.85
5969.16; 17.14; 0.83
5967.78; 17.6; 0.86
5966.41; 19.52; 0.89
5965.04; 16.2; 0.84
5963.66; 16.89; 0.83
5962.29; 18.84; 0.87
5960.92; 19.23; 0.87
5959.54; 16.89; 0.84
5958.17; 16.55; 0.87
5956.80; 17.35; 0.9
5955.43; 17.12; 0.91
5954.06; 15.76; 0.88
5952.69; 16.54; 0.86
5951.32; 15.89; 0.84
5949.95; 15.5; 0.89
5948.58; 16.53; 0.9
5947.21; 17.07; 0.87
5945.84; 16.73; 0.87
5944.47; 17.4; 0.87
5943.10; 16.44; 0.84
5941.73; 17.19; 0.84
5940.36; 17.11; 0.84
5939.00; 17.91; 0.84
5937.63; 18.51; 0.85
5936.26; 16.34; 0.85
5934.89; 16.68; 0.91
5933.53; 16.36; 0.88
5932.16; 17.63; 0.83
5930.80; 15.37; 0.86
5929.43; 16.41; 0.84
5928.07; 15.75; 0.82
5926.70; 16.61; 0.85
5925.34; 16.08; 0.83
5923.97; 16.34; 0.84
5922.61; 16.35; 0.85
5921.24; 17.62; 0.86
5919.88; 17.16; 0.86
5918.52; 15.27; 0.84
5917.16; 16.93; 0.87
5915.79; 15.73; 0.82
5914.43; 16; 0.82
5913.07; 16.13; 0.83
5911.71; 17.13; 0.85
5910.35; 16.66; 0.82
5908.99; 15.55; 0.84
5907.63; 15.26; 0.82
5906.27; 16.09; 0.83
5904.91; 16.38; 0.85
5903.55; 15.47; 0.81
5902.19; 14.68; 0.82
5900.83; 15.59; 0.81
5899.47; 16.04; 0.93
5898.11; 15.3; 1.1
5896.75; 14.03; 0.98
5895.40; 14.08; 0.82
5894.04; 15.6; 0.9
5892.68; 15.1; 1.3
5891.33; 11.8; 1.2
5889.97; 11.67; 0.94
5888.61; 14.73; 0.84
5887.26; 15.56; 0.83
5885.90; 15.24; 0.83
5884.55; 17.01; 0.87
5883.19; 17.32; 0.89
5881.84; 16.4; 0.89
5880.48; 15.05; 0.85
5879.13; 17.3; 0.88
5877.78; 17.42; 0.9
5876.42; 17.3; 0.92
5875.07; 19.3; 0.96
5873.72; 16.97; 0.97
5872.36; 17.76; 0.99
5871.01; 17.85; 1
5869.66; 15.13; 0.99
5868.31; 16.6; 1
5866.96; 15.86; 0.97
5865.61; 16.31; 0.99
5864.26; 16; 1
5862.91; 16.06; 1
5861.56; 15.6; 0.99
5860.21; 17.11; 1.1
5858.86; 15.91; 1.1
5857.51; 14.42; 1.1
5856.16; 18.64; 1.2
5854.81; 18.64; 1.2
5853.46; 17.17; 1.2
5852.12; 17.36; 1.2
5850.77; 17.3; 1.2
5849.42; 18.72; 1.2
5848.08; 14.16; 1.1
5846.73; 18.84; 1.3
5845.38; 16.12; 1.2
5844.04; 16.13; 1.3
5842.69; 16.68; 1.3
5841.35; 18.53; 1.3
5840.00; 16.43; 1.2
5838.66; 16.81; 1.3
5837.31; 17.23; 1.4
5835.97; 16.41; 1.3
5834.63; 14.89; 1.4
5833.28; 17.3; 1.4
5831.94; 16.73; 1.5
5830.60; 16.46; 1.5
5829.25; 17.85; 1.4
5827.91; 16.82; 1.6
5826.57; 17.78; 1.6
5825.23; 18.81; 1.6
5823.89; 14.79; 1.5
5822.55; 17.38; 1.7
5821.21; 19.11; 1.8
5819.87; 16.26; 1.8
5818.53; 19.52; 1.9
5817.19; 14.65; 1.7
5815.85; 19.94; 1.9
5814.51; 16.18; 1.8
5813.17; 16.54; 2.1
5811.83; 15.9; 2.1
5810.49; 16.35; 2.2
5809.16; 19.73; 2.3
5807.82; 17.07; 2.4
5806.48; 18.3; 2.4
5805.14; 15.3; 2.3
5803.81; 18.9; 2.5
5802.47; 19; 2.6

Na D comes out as 2.6 AA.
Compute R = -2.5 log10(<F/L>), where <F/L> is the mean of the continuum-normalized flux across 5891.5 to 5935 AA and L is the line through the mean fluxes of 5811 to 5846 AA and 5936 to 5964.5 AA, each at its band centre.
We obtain 0.07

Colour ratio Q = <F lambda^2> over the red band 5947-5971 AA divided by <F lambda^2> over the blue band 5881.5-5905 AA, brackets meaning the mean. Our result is 1.17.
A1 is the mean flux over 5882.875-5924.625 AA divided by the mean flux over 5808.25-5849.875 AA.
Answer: 0.91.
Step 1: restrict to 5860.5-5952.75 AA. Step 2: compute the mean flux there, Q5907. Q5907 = 16.2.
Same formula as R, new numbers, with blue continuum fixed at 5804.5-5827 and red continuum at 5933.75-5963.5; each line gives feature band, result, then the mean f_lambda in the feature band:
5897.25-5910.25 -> 0.099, 15.6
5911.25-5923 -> 0.039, 16.5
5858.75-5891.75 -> 0.065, 16.2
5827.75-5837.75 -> 0.034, 16.7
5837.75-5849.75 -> 0.021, 16.9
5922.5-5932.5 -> 0.051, 16.3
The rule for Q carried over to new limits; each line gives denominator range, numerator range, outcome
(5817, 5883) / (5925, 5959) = 1.02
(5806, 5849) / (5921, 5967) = 1.03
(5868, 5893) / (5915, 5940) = 1.05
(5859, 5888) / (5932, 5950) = 1.05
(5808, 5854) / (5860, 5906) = 0.94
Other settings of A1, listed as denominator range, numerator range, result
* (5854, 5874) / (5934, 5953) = 1.02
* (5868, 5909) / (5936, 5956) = 1.06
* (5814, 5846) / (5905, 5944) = 0.97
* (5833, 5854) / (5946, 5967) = 1.01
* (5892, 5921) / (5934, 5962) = 1.08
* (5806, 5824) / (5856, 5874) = 0.94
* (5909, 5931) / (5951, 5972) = 1.06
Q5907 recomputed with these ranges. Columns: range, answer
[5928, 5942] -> 16.9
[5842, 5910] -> 16.1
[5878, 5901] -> 15.2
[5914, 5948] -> 16.7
